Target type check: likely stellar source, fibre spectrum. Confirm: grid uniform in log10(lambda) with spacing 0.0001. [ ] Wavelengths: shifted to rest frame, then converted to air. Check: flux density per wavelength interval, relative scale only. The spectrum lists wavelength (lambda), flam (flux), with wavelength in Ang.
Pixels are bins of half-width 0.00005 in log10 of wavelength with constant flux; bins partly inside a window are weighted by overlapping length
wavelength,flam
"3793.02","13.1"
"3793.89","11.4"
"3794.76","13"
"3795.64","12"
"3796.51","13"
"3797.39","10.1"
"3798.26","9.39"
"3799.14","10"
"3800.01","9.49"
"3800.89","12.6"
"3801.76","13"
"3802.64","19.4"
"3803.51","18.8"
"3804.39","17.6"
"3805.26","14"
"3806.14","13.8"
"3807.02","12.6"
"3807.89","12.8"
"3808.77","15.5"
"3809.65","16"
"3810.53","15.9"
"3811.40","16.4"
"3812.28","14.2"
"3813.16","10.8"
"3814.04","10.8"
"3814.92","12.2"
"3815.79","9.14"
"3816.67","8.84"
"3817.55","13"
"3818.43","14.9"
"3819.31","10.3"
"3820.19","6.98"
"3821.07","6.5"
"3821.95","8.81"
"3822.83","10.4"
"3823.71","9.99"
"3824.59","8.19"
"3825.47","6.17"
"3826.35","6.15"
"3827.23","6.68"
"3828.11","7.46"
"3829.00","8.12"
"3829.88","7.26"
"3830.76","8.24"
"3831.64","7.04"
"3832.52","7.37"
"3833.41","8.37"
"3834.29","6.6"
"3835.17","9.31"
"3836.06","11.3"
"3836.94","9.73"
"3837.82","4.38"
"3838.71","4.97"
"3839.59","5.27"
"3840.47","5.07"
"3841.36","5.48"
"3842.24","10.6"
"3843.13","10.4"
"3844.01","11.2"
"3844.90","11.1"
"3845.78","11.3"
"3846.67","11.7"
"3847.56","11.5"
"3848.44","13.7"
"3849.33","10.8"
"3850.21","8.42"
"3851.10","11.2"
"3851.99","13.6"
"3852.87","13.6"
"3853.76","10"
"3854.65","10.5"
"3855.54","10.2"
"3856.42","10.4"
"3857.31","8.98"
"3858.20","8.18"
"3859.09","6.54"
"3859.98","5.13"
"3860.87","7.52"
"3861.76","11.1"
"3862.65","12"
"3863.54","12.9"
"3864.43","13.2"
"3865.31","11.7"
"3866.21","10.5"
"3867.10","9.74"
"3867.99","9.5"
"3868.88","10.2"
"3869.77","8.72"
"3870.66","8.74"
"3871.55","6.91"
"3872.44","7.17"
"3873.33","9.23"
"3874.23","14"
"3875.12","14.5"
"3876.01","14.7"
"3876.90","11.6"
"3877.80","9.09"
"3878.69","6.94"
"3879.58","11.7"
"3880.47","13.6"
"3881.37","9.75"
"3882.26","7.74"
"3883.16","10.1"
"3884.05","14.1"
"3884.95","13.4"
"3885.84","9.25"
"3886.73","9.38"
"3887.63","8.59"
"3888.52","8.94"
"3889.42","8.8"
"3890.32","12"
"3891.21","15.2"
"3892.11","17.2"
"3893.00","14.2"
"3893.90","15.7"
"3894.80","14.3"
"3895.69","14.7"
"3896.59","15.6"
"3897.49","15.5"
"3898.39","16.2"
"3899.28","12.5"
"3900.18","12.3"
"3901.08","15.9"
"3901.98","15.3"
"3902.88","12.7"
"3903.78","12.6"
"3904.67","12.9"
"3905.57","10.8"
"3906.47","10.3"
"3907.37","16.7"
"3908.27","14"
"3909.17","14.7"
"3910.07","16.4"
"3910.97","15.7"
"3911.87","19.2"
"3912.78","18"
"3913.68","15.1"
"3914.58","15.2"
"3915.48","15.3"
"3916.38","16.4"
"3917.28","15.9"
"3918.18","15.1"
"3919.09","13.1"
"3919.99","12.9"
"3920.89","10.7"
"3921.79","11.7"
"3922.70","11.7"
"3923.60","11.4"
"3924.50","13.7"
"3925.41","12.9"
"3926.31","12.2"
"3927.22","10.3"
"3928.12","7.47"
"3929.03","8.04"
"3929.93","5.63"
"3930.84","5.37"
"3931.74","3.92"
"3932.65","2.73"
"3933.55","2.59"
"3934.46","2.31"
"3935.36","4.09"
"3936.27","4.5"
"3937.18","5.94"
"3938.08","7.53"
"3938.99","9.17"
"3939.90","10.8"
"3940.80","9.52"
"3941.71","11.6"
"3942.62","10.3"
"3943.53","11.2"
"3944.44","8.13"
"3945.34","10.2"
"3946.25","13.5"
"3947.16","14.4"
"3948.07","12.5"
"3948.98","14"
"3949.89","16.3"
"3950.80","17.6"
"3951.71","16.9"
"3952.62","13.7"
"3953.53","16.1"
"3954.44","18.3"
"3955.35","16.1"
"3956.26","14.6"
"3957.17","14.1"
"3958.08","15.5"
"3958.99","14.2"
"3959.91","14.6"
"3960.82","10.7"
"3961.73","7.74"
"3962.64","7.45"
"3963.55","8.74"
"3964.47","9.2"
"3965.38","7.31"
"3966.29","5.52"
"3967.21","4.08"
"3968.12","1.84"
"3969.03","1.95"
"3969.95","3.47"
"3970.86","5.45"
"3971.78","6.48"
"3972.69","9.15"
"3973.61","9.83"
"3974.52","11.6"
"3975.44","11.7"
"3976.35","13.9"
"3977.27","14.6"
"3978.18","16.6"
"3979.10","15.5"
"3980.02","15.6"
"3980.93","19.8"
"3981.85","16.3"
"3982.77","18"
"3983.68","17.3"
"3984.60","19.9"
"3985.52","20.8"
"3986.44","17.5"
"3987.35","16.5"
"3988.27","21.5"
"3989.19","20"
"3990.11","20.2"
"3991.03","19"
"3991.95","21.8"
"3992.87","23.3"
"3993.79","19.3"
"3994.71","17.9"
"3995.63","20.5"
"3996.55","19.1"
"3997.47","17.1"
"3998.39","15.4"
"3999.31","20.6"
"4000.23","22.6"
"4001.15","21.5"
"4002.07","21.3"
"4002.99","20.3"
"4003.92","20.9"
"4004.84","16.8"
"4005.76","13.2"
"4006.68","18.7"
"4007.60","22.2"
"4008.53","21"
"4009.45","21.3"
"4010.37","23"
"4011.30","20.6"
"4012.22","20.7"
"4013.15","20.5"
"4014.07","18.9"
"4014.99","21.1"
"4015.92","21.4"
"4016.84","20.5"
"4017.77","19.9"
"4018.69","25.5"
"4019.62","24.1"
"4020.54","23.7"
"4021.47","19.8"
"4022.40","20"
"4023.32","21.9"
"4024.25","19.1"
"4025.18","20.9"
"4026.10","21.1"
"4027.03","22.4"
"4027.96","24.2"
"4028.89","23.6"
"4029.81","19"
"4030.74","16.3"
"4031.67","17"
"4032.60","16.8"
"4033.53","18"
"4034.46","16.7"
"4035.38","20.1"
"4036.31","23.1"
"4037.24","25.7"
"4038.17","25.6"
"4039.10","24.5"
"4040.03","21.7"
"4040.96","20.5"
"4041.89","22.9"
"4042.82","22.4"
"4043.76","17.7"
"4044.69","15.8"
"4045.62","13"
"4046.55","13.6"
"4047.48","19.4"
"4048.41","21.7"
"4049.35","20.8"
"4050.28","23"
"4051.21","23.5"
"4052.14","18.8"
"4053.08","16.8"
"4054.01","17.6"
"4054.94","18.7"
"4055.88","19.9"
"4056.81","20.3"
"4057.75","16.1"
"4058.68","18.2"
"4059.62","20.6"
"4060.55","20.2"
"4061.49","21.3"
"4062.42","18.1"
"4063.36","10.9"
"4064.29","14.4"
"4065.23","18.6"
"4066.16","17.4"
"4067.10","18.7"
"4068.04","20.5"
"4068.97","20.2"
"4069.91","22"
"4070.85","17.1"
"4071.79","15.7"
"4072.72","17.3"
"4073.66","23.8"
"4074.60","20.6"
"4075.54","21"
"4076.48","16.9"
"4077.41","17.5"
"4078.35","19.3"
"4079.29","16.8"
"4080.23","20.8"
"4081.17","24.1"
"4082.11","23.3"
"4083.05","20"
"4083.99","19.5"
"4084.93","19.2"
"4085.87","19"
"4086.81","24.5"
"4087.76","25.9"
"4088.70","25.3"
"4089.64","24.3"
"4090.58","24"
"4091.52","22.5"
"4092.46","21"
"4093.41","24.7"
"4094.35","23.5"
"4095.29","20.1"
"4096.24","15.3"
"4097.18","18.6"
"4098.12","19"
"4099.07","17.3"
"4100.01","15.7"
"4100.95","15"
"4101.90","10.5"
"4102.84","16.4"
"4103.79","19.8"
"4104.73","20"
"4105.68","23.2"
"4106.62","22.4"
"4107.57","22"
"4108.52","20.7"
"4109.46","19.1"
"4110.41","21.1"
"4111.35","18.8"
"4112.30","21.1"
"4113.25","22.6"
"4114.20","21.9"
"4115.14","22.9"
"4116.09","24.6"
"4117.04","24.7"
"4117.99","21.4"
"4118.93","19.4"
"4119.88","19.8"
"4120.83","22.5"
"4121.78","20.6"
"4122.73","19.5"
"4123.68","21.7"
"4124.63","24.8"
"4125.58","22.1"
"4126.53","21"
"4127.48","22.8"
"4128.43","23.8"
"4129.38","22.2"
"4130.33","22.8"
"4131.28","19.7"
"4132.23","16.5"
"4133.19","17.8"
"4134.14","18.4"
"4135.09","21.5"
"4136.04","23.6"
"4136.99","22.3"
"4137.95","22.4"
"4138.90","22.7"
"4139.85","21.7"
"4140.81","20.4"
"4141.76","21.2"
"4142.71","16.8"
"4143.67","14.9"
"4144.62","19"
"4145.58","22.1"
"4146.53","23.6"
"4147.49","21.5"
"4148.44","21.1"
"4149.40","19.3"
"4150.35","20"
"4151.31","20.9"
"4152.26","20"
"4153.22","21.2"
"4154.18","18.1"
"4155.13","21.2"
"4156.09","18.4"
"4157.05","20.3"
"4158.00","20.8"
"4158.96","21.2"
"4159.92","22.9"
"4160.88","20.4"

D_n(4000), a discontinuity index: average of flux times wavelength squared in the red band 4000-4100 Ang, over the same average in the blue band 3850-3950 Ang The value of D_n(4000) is 1.92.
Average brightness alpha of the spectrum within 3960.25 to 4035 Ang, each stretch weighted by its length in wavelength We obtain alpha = 17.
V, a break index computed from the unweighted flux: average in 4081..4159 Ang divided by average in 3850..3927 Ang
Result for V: 1.71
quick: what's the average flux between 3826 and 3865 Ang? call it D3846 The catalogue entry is 9.21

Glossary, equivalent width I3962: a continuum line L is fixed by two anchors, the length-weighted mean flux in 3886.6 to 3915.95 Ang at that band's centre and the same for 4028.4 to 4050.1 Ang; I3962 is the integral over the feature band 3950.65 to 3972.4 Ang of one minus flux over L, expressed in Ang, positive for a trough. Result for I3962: 8.1 Ang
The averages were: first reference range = 14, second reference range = 19.9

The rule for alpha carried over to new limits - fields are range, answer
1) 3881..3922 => 13.5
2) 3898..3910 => 13.7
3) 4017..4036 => 20.5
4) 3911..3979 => 10.9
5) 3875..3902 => 12.5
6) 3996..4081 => 19.8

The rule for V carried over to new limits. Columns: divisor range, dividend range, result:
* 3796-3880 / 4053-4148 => 1.94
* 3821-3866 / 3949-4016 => 1.72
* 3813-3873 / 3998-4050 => 2.19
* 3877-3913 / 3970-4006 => 1.31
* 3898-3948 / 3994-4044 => 1.80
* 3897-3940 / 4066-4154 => 1.78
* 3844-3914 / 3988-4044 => 1.73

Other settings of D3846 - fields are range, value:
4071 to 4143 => 20.7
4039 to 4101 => 19.7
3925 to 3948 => 8.24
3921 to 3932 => 9.66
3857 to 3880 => 10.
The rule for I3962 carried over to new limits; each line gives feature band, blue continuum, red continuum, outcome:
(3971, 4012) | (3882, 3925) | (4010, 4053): 1.3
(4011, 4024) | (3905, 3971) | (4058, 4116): -4.6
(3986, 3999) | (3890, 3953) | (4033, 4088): -2.6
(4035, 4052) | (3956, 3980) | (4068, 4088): -3.9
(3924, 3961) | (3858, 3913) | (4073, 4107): 9.3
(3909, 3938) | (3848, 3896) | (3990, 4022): 7.0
